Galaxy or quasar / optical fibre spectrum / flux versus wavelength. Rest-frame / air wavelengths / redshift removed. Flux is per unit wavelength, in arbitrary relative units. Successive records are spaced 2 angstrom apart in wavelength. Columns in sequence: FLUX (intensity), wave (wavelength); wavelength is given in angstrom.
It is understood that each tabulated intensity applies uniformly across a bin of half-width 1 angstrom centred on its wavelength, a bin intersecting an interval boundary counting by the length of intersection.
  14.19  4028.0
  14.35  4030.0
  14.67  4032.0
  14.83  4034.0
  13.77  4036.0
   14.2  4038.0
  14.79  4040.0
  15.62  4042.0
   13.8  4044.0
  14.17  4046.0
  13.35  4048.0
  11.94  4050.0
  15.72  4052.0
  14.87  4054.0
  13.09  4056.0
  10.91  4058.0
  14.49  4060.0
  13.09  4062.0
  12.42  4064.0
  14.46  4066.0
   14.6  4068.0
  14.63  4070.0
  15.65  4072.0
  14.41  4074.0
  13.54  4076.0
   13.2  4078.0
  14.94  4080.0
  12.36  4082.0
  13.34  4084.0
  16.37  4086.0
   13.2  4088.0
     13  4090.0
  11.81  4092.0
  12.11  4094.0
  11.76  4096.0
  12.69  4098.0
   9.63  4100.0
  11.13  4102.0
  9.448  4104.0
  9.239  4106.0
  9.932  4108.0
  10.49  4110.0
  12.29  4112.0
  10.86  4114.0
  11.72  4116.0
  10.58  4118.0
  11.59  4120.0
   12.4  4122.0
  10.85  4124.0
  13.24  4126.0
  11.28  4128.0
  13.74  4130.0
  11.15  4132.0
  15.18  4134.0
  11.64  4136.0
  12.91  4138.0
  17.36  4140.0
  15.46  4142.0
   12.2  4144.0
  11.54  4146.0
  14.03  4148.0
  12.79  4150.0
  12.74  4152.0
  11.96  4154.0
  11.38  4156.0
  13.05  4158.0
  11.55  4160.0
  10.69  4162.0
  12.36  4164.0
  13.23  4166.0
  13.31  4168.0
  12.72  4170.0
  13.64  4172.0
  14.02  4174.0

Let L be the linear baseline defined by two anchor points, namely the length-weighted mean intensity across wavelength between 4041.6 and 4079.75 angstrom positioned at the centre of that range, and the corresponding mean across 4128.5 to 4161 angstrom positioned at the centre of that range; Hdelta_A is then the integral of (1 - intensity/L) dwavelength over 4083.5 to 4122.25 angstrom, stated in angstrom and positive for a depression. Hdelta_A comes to 5.22 angstrom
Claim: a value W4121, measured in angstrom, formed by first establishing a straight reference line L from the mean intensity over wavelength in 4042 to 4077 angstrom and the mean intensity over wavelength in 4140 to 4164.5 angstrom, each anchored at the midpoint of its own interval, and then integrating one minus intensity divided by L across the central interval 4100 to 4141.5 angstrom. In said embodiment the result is 3.90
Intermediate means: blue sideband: 13.9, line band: 11.8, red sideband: 12.7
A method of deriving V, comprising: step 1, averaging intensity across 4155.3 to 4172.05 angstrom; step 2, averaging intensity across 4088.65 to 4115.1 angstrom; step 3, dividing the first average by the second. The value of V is 1.1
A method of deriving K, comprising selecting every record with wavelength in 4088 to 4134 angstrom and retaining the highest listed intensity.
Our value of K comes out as 15.18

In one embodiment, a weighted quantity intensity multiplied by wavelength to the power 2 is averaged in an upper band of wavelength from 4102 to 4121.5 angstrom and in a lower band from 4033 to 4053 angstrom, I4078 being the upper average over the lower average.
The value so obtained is 0.78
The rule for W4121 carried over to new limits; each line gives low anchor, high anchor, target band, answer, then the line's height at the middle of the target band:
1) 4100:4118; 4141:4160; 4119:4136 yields -1.23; 11.5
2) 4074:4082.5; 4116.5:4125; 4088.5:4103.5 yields 1.21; 12.7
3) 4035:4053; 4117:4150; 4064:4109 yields 2.51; 13.5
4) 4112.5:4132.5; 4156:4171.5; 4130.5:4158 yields -2.32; 12.1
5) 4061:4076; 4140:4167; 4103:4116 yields 2.87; 13.5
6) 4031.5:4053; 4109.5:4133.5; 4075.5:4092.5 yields -0.83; 12.9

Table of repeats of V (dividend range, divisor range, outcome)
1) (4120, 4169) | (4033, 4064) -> 0.92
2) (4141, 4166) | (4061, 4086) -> 0.89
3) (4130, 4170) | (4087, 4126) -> 1.14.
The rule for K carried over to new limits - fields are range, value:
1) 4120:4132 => 13.74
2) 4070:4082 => 15.65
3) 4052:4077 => 15.72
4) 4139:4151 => 17.36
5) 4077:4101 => 16.37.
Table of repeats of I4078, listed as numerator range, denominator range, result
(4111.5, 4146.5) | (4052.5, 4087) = 0.93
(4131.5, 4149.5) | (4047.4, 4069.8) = 1.04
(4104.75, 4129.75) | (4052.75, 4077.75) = 0.83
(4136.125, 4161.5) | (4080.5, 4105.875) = 1.09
